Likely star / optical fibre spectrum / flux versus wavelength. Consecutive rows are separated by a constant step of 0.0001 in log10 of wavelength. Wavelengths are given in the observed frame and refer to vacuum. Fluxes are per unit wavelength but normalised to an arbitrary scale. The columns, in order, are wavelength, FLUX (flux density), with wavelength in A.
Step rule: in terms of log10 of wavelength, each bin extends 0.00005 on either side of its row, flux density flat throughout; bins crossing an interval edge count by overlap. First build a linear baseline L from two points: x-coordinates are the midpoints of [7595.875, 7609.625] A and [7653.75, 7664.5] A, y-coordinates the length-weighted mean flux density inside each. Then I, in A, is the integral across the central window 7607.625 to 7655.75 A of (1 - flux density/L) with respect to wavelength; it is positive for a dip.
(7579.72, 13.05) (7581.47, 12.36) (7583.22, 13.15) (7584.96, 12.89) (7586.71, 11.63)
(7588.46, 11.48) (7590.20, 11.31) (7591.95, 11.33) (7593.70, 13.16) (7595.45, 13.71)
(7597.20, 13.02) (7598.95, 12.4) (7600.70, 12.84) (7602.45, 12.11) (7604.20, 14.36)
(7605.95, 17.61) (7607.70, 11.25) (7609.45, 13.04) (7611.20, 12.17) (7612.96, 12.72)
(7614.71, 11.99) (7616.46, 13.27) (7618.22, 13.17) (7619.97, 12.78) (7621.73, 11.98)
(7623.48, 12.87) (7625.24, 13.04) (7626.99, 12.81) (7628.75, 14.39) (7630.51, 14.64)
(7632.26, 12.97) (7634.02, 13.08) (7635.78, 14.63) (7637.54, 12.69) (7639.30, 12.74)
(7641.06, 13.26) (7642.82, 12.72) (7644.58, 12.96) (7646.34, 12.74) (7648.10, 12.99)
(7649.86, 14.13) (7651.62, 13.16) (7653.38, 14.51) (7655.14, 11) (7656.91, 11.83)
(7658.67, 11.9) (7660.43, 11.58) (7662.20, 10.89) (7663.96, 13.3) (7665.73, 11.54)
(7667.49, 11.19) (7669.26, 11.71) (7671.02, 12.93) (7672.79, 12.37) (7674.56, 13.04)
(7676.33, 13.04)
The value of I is -1.8 A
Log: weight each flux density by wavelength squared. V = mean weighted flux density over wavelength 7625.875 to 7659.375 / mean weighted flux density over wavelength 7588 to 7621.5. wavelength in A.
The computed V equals 1.03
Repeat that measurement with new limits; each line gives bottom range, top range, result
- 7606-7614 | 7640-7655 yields 1.04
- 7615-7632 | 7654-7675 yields 0.92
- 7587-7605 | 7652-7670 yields 0.97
